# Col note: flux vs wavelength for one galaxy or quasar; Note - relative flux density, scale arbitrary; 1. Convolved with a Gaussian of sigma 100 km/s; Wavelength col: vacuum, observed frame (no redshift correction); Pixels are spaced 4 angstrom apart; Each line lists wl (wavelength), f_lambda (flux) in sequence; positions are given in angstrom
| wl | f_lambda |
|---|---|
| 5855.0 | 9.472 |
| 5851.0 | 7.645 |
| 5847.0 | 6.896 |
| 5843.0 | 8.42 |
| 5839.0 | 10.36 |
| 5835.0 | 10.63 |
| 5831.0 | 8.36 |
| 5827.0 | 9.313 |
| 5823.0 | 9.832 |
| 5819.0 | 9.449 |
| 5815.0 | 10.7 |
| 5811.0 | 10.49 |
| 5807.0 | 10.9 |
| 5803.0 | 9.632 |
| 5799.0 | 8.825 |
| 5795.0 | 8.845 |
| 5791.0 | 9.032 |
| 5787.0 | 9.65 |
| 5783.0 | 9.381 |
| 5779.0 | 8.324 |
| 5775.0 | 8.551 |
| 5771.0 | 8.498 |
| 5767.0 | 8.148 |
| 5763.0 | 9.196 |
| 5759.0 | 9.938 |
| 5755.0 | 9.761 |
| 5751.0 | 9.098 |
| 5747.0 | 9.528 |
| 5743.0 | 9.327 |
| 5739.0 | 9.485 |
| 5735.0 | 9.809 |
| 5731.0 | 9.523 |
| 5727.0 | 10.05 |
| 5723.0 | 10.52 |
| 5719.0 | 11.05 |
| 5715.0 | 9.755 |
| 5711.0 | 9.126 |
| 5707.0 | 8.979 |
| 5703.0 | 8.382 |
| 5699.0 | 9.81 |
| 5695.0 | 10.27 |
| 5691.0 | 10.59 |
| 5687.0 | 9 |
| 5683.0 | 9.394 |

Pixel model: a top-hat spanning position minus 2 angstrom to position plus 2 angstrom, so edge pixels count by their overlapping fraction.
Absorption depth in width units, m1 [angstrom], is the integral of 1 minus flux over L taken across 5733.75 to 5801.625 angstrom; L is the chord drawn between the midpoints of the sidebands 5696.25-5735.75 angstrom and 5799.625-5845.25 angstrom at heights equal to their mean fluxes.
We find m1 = 4.2 angstrom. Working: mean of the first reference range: 9.71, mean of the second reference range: 9.78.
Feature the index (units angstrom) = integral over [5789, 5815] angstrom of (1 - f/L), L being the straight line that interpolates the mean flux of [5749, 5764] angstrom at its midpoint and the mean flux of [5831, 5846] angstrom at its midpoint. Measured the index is -0.7 angstrom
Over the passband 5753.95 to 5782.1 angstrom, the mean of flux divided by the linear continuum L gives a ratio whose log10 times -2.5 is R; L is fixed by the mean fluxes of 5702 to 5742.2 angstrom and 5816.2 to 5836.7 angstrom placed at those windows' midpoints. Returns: 0.08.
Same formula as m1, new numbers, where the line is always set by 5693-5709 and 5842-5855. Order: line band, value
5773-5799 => -1.4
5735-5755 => -1.2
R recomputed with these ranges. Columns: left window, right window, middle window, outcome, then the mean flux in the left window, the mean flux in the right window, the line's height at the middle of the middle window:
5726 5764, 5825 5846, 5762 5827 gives 0.01 mag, 9.57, 9.3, 9.42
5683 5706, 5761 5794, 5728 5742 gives -0.05 mag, 9.56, 8.85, 9.21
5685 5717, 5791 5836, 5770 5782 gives 0.13 mag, 9.49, 9.67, 9.61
